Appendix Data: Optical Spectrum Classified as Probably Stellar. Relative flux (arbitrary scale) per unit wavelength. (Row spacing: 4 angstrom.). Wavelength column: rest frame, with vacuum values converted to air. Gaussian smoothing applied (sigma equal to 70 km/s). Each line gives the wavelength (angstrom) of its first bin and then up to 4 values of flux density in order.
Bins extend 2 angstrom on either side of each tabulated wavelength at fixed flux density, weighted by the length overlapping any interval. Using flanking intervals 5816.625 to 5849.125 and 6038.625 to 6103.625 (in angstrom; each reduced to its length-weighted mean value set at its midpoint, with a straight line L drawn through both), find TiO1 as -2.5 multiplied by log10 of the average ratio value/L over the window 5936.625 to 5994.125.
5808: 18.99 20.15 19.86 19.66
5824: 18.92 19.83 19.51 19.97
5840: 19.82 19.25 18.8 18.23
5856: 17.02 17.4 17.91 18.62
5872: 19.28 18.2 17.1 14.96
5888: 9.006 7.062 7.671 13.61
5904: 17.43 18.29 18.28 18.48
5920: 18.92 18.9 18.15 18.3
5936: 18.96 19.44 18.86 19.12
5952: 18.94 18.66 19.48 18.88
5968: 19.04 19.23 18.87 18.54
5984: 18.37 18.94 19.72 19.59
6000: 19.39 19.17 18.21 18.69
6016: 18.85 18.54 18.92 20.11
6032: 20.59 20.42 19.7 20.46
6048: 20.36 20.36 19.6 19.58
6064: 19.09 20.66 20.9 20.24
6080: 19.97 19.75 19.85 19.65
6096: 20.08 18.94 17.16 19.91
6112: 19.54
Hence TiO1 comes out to 0.04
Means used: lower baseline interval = 19.5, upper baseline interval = 19.9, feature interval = 19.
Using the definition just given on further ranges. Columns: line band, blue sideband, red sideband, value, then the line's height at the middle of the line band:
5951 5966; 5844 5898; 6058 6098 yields -0.09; 17.5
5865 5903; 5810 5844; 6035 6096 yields 0.36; 19.8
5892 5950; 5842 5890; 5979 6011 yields 0.05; 17.9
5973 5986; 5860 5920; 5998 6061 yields -0.03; 18.1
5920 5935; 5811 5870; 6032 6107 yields 0.04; 19.3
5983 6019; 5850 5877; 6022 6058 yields 0.04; 19.6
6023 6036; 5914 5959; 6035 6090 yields -0.02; 19.7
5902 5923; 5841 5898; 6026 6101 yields -0.10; 16.8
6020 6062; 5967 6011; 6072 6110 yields -0.04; 19.3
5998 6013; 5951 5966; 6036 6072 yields 0.04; 19.5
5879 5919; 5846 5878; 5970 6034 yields 0.28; 18.4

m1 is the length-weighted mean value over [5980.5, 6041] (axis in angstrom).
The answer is 19.3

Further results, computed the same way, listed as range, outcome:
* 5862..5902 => 14.3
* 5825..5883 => 18.6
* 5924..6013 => 18.9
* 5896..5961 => 18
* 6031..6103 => 20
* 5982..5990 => 18.7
